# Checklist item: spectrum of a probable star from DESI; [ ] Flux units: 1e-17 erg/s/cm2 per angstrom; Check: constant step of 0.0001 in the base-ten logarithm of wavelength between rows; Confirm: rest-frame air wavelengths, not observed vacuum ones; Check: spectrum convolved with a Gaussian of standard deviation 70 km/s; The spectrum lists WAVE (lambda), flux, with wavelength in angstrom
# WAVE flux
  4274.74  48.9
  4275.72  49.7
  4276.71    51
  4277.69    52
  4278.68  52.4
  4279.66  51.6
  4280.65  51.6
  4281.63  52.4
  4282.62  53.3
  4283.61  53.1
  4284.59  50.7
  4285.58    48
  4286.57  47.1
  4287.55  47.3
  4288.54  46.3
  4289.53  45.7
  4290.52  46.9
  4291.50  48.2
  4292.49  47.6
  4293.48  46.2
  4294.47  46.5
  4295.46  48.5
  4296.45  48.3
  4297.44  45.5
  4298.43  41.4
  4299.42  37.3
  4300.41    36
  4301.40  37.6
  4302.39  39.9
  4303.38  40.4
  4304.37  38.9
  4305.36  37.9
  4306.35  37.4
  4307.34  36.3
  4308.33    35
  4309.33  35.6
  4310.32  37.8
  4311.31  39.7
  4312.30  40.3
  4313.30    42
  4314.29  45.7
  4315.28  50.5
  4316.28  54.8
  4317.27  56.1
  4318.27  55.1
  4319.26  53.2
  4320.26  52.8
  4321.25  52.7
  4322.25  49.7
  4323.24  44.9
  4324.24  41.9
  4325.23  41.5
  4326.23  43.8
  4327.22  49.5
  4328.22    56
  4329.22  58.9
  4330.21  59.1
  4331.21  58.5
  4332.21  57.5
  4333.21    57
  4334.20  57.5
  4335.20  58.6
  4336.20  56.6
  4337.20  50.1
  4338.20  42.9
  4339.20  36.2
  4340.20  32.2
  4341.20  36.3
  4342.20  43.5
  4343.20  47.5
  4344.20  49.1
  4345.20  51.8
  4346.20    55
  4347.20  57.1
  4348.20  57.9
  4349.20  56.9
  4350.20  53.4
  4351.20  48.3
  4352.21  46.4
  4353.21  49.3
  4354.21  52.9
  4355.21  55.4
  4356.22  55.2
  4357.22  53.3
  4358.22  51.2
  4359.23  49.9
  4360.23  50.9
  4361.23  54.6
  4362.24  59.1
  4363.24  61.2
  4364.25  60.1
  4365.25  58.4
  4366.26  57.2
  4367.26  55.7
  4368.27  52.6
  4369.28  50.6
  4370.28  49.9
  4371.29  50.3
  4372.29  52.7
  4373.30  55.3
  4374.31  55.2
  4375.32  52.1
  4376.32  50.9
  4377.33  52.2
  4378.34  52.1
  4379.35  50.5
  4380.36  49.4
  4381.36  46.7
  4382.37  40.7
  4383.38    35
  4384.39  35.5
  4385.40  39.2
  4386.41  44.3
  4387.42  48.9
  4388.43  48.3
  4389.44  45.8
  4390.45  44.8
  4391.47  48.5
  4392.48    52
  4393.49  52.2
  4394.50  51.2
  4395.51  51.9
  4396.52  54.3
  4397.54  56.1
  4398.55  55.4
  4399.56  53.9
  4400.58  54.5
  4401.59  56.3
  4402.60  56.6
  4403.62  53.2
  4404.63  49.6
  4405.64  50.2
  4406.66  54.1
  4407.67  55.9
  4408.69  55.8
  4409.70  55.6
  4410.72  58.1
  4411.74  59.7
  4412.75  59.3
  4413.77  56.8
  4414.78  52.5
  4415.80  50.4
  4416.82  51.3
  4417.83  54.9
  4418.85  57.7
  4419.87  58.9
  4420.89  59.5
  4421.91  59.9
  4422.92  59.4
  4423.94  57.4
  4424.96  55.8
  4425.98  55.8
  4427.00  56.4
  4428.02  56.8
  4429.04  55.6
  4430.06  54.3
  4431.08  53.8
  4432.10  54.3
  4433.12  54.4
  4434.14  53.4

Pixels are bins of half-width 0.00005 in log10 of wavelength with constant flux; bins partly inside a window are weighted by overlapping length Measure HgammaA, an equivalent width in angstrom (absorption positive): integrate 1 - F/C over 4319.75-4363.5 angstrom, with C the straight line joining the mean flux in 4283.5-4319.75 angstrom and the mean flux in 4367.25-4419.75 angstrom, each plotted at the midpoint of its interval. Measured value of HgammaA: -3.42 angstrom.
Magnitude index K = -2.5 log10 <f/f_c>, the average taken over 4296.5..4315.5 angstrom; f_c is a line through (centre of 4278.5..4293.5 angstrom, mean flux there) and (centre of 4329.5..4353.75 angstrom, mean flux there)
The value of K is 0.24 mag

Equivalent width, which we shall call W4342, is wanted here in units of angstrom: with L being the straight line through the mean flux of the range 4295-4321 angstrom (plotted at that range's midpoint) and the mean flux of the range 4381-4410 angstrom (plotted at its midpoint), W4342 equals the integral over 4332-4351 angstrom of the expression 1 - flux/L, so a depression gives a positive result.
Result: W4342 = -1.83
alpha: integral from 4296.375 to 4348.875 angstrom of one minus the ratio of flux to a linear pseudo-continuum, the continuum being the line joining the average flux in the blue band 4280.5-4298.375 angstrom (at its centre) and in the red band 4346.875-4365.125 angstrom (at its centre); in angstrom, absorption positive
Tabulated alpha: 4.6 angstrom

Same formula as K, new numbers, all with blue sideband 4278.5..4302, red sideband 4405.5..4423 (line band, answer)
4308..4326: 0.06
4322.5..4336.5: -0.06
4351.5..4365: -0.04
